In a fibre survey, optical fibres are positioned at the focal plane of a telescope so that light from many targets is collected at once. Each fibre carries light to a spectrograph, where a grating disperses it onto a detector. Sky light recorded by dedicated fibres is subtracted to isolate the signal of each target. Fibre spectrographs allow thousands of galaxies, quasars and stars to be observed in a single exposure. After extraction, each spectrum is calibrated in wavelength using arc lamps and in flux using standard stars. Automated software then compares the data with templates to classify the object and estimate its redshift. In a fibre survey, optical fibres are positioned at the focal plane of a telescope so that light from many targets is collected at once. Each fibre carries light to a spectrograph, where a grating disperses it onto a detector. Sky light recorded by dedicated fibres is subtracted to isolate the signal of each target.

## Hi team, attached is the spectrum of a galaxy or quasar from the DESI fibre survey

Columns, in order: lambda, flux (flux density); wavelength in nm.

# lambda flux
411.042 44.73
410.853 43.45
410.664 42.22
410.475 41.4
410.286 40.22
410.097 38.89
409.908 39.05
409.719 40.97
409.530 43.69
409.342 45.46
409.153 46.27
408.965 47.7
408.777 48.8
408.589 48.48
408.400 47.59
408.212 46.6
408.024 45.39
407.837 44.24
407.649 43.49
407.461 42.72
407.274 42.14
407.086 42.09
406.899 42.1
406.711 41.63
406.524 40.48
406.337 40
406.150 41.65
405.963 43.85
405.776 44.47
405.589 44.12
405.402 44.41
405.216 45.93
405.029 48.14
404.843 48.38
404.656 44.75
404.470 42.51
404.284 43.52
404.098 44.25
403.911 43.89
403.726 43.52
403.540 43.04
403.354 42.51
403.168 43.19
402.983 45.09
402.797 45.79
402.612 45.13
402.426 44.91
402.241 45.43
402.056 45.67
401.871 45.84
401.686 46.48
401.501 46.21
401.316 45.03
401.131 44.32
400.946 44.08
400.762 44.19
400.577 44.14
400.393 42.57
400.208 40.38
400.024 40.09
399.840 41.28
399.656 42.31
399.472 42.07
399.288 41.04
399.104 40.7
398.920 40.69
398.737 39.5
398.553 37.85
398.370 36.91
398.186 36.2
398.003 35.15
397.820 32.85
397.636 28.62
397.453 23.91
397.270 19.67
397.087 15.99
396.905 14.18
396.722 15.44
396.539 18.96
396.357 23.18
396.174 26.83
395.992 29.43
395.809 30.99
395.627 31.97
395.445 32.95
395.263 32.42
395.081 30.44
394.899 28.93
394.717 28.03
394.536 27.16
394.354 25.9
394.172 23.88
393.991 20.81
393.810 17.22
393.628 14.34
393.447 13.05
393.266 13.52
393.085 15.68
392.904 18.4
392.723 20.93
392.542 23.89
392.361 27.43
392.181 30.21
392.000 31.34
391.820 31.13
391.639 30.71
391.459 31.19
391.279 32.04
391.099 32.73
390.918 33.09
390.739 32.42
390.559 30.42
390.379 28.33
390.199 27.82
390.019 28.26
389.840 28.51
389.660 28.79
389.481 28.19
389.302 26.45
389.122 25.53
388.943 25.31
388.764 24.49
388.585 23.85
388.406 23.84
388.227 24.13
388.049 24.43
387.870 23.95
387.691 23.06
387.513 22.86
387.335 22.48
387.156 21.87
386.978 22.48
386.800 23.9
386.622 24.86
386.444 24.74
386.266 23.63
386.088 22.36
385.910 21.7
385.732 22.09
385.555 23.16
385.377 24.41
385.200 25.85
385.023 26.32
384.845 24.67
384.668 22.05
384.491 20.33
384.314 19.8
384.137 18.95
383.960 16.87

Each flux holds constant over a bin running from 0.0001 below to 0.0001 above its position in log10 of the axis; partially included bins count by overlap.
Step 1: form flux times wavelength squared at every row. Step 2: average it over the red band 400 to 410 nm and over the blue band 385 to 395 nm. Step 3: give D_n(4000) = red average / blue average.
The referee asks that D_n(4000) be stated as 1.9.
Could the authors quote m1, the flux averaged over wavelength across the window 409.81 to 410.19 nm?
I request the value 38.9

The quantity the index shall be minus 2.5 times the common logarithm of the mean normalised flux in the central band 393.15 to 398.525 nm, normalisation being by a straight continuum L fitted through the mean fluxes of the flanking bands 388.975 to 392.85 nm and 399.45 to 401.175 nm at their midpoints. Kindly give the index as 0.39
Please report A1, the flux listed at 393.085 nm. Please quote 15.68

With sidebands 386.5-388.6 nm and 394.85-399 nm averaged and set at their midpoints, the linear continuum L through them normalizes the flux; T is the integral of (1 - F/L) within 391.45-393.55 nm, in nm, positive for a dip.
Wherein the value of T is 0.21 nm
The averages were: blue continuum 23.5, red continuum 28.8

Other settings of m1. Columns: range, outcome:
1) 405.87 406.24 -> 42.8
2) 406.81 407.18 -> 42.1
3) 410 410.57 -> 40.2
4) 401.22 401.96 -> 45.9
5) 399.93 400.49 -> 41.1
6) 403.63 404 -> 43.8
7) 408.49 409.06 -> 48.3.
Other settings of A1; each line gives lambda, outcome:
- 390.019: 28.26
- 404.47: 42.51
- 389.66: 28.79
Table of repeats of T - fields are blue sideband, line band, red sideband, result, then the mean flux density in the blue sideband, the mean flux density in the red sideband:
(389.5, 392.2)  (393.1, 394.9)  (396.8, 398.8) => 0.55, 30.4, 28.9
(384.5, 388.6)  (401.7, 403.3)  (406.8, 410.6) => -0.29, 23.5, 43.8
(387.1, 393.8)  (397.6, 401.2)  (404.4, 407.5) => -0.40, 25.4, 43.5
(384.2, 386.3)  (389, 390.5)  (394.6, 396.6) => -0.13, 23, 28.7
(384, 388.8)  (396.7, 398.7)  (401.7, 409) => 0.46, 23.1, 44.4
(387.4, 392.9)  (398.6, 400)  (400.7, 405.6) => -0.04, 27.4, 44.8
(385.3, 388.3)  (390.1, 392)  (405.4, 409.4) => -0.23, 23.3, 44.2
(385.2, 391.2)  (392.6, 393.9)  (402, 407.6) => 0.62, 25.6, 43.8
